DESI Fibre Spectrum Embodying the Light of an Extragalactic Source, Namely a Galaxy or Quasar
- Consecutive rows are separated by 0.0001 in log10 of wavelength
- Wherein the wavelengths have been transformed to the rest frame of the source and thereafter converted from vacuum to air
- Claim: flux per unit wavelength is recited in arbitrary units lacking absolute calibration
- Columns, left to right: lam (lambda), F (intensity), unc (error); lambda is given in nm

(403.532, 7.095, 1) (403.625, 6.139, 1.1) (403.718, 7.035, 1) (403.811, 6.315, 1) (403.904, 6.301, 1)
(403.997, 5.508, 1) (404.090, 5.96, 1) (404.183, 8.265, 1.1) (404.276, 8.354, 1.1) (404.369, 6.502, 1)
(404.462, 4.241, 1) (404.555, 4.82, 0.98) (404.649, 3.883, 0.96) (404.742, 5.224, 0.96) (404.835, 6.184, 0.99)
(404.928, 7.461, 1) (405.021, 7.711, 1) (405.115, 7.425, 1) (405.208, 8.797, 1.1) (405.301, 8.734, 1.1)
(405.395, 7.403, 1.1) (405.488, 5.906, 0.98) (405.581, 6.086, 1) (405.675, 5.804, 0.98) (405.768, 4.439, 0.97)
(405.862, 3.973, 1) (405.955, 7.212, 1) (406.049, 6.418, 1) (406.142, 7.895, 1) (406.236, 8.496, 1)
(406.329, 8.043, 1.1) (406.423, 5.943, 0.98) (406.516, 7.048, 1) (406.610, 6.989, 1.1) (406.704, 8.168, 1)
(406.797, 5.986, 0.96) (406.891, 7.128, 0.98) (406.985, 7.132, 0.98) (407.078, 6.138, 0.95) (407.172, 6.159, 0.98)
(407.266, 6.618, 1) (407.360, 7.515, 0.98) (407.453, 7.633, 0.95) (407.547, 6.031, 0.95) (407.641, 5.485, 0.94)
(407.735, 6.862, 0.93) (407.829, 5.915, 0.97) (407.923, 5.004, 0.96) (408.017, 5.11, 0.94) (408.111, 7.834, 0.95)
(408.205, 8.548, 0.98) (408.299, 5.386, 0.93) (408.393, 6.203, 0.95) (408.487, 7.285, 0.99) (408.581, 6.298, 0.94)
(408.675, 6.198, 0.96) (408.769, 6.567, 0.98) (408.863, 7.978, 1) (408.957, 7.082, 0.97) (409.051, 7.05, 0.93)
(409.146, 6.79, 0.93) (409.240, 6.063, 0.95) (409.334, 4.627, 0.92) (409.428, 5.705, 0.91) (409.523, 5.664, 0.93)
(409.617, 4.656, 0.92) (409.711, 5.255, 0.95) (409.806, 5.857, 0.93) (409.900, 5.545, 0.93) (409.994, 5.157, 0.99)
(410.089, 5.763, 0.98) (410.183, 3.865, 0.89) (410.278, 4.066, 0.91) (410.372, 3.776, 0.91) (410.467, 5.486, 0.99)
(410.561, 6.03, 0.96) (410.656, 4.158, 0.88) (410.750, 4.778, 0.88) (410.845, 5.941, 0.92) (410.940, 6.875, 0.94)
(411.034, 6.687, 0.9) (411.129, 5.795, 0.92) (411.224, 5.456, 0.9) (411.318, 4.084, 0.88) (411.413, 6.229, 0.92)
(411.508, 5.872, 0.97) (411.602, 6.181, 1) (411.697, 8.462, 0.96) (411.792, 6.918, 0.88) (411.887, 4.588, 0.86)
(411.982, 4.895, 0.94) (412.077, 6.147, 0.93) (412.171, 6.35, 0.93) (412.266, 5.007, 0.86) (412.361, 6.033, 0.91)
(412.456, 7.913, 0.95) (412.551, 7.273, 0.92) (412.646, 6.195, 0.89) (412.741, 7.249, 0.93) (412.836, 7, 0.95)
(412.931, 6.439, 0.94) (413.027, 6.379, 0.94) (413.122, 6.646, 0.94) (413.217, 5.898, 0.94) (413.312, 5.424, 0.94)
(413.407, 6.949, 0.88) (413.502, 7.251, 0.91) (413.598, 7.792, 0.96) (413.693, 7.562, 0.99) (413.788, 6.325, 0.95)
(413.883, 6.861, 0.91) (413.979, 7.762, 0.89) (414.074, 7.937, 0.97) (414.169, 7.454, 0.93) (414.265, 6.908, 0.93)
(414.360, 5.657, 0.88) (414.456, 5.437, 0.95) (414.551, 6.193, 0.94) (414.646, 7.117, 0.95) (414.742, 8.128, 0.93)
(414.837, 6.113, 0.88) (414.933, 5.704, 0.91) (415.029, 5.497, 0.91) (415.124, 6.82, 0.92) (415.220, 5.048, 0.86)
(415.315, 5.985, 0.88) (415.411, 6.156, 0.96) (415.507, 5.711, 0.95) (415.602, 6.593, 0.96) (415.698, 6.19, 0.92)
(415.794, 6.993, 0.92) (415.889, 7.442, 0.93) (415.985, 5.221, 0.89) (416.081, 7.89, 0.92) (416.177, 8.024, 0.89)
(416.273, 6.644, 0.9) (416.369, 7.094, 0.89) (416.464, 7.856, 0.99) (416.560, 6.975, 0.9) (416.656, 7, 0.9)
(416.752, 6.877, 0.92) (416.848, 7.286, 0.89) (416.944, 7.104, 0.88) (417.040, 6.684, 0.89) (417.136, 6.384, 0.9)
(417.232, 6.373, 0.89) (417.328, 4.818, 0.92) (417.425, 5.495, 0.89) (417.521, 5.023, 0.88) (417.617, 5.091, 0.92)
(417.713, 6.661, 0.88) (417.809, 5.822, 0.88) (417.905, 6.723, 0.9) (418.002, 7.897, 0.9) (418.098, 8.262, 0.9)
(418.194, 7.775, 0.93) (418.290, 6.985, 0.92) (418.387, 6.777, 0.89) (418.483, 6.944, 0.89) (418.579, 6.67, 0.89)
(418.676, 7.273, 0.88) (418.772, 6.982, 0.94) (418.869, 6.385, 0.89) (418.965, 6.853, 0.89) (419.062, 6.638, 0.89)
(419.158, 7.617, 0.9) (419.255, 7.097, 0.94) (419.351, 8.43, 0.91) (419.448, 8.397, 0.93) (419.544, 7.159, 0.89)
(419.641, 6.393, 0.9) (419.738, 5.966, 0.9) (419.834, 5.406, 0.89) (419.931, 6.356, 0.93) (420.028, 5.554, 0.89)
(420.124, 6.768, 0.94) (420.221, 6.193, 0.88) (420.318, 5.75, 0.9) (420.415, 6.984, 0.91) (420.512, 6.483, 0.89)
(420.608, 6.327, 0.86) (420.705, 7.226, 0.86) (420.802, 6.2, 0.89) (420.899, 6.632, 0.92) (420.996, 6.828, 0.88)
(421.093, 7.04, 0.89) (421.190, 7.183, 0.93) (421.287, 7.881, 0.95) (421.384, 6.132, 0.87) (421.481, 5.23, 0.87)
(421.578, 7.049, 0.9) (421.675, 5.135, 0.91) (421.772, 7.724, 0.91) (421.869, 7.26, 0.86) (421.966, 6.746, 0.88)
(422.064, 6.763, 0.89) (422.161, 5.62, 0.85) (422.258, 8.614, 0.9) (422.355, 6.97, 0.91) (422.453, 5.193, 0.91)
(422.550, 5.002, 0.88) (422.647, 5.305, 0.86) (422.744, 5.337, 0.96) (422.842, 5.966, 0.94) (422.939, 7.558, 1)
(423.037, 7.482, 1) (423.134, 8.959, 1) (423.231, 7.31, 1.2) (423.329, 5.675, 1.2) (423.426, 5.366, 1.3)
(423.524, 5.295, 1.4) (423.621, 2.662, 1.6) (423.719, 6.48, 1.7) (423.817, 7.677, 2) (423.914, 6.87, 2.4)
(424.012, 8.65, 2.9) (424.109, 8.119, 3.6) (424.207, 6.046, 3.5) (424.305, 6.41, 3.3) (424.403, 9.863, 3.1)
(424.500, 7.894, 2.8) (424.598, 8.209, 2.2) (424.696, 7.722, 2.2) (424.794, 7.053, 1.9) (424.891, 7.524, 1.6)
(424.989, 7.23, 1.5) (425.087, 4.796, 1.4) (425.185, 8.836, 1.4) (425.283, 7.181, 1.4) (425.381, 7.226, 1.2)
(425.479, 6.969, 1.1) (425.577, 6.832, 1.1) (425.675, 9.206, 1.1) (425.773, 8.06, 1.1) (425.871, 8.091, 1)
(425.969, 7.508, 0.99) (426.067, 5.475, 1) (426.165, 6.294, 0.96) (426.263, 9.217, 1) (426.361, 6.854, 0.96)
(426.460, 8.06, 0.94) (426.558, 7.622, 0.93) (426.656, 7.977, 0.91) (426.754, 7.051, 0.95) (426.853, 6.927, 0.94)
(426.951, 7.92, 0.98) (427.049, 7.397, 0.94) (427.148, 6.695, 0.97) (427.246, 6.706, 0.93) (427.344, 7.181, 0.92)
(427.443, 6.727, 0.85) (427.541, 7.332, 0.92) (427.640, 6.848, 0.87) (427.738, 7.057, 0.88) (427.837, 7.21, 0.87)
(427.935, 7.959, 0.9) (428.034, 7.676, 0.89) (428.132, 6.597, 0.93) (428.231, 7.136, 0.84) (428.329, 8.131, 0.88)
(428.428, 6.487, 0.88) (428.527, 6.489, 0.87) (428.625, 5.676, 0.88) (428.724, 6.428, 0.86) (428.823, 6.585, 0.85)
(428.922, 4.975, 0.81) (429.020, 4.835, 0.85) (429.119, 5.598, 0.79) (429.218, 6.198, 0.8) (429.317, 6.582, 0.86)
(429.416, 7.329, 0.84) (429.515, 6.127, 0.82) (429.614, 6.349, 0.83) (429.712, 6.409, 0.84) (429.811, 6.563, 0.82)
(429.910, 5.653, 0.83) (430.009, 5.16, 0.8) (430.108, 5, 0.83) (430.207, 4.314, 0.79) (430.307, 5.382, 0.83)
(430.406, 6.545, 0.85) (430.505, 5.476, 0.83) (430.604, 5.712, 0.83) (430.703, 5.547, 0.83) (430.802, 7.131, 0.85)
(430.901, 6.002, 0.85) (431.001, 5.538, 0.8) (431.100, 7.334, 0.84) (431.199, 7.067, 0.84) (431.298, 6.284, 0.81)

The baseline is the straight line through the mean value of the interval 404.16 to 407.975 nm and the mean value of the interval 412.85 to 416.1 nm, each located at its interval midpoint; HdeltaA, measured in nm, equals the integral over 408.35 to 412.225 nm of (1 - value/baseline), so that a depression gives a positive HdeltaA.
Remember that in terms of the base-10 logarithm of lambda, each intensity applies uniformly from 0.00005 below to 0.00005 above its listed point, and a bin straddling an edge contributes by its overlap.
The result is 0.45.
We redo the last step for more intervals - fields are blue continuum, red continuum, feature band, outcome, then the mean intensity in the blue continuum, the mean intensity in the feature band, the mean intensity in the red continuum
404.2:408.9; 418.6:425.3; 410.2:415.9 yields 0.369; 6.61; 6.25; 6.76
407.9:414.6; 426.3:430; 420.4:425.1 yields -0.109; 6.17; 6.74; 6.78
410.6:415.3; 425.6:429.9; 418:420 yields -0.130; 6.35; 7.03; 6.95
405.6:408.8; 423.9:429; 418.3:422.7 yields 0.238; 6.57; 6.65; 7.24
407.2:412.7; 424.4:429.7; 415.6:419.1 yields -0.149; 6.01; 6.75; 7.08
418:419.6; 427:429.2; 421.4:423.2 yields 0.131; 7.28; 6.55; 6.71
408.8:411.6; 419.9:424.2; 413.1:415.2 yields -0.271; 5.61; 6.68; 6.53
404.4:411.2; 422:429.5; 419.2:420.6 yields 0.013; 6.22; 6.63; 6.93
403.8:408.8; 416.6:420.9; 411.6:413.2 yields 0.040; 6.57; 6.45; 6.66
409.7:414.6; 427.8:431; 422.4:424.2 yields -0.058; 6.12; 6.38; 6.21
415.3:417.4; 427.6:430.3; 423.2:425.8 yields -0.248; 6.69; 7.07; 6.33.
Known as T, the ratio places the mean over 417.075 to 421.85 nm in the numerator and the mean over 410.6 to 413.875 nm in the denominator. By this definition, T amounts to 1.06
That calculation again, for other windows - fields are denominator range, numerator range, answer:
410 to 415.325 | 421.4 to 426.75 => 1.13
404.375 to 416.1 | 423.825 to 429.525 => 1.13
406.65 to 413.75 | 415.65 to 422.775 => 1.08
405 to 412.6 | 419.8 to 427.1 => 1.10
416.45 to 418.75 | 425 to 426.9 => 1.10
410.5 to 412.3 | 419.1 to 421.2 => 1.15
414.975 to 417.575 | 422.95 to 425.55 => 1.09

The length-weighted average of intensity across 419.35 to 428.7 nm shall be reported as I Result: 6.92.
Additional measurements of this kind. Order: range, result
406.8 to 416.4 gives 6.28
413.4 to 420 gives 6.73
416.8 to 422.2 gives 6.65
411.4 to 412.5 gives 6.21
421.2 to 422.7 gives 6.46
